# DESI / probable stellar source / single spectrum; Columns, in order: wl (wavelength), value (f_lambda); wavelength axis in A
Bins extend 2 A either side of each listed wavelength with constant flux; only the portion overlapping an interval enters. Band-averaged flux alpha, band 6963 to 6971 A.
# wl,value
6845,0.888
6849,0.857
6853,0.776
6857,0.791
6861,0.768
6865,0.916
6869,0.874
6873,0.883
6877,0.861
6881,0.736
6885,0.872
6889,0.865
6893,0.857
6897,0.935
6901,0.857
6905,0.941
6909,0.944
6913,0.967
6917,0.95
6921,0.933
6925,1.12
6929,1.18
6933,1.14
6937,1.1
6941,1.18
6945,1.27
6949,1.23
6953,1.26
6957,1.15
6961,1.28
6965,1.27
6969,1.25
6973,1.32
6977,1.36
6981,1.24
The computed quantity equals 1.26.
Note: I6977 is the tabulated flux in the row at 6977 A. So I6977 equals 1.36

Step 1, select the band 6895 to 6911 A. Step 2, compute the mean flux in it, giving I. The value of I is 0.919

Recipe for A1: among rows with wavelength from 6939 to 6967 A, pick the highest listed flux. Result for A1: 1.28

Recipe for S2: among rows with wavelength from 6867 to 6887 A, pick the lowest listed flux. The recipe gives 0.736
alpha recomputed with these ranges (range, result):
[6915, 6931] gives 1.05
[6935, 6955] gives 1.21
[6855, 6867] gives 0.825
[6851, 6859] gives 0.784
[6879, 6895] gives 0.833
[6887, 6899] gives 0.886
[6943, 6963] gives 1.24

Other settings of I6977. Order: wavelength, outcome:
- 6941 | 1.18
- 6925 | 1.12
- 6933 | 1.14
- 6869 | 0.874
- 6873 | 0.883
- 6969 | 1.25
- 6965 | 1.27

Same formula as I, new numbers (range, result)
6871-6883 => 0.827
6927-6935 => 1.16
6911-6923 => 0.95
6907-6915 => 0.956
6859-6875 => 0.86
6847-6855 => 0.817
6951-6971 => 1.24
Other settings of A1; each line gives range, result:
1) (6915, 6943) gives 1.18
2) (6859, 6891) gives 0.916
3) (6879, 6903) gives 0.935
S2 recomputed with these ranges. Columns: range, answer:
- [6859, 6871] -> 0.768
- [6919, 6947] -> 0.933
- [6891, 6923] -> 0.857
